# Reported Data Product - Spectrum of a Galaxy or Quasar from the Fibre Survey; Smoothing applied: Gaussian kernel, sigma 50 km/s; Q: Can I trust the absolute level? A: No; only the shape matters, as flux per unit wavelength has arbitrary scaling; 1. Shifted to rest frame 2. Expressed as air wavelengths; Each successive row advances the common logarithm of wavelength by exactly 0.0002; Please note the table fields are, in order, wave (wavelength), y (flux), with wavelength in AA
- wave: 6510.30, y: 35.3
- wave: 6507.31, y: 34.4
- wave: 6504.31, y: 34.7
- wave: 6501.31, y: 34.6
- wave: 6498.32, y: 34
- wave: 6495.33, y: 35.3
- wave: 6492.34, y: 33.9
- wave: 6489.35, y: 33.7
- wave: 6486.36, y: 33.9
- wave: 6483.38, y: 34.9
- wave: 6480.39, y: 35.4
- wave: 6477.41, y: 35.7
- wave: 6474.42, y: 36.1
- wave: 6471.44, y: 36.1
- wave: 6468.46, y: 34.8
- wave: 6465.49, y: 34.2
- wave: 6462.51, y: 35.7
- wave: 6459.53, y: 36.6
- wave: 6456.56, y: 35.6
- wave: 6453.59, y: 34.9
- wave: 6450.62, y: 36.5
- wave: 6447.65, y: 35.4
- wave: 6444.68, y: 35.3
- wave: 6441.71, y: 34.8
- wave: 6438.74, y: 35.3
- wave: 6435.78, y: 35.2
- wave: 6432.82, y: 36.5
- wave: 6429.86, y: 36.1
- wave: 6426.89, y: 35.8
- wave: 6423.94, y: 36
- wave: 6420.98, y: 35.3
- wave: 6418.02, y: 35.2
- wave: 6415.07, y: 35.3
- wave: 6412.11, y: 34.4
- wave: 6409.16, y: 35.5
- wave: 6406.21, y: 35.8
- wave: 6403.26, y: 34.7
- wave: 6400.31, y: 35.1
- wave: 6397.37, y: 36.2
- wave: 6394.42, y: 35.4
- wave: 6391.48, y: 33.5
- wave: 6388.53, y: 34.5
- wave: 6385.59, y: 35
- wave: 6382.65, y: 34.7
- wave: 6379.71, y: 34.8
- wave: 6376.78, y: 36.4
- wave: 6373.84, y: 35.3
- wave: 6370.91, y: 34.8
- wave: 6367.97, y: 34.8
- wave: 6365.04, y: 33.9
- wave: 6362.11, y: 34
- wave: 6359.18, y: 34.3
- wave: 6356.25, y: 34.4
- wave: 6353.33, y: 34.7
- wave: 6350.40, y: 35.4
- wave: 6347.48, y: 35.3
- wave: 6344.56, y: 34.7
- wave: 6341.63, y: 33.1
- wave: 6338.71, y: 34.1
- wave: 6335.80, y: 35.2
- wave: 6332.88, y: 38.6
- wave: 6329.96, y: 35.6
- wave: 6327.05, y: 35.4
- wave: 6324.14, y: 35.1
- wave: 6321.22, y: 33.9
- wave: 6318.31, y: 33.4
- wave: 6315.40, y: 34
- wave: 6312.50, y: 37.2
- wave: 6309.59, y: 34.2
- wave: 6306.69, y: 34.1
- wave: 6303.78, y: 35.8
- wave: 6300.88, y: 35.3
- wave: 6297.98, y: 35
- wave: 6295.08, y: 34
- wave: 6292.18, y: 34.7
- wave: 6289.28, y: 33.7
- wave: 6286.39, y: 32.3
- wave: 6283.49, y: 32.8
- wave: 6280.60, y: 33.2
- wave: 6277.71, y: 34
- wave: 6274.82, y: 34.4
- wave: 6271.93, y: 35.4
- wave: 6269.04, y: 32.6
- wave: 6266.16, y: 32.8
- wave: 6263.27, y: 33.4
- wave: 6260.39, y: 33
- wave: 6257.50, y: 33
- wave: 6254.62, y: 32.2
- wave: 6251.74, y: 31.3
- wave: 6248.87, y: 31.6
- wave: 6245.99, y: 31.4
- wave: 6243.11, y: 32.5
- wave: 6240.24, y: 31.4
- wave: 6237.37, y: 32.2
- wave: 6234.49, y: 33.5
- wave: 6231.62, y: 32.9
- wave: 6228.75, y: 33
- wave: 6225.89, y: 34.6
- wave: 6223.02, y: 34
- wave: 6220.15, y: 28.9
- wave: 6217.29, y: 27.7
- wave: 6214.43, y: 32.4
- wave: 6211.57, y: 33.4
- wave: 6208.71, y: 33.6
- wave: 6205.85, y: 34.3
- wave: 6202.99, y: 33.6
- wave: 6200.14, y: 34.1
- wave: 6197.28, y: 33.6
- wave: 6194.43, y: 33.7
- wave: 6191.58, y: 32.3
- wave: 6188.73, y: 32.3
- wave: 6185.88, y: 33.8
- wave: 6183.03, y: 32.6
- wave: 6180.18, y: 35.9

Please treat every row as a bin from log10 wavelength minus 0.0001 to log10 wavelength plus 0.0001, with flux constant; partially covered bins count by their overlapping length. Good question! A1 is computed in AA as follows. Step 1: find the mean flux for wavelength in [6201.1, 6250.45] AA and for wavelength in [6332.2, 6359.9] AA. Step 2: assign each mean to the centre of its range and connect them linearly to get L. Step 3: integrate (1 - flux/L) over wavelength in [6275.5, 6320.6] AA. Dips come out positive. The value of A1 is -0.4 AA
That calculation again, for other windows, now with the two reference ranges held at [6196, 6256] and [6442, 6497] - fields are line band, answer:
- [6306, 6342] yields -1.5 AA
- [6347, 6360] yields -0.3 AA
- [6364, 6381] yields -0.5 AA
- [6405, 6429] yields -0.6 AA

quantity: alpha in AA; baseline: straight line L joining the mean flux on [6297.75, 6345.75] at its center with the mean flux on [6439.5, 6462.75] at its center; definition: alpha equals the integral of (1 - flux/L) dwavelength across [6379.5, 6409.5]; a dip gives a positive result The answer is 0.3 AA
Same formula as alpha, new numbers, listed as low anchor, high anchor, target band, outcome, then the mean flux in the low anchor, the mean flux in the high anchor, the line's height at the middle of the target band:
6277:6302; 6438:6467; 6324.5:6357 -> -0.7 AA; 33.9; 35.4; 34.4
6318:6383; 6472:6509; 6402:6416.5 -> -0.1 AA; 34.9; 34.8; 34.8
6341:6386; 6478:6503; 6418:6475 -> -1.6 AA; 34.7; 34.5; 34.6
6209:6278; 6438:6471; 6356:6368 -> 0.0 AA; 32.6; 35.4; 34.2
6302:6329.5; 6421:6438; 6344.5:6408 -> 0.8 AA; 34.8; 35.9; 35.4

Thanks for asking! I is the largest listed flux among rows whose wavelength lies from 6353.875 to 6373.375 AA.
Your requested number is 34.8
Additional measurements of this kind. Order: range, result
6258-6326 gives 37.2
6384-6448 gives 36.5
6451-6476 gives 36.6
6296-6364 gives 38.6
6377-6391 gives 35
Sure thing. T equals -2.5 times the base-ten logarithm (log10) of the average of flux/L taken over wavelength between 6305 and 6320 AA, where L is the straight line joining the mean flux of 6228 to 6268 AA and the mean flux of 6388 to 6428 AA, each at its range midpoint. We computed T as -0.03 mag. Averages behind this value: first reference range 32.4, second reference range 35.2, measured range 34.6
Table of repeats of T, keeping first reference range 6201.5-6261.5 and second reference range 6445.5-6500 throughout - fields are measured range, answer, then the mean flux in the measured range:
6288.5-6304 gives -0.050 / 34.7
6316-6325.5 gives -0.021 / 34.1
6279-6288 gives 0.006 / 32.8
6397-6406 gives -0.030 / 35.3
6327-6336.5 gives -0.088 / 36.4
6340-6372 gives -0.021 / 34.5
